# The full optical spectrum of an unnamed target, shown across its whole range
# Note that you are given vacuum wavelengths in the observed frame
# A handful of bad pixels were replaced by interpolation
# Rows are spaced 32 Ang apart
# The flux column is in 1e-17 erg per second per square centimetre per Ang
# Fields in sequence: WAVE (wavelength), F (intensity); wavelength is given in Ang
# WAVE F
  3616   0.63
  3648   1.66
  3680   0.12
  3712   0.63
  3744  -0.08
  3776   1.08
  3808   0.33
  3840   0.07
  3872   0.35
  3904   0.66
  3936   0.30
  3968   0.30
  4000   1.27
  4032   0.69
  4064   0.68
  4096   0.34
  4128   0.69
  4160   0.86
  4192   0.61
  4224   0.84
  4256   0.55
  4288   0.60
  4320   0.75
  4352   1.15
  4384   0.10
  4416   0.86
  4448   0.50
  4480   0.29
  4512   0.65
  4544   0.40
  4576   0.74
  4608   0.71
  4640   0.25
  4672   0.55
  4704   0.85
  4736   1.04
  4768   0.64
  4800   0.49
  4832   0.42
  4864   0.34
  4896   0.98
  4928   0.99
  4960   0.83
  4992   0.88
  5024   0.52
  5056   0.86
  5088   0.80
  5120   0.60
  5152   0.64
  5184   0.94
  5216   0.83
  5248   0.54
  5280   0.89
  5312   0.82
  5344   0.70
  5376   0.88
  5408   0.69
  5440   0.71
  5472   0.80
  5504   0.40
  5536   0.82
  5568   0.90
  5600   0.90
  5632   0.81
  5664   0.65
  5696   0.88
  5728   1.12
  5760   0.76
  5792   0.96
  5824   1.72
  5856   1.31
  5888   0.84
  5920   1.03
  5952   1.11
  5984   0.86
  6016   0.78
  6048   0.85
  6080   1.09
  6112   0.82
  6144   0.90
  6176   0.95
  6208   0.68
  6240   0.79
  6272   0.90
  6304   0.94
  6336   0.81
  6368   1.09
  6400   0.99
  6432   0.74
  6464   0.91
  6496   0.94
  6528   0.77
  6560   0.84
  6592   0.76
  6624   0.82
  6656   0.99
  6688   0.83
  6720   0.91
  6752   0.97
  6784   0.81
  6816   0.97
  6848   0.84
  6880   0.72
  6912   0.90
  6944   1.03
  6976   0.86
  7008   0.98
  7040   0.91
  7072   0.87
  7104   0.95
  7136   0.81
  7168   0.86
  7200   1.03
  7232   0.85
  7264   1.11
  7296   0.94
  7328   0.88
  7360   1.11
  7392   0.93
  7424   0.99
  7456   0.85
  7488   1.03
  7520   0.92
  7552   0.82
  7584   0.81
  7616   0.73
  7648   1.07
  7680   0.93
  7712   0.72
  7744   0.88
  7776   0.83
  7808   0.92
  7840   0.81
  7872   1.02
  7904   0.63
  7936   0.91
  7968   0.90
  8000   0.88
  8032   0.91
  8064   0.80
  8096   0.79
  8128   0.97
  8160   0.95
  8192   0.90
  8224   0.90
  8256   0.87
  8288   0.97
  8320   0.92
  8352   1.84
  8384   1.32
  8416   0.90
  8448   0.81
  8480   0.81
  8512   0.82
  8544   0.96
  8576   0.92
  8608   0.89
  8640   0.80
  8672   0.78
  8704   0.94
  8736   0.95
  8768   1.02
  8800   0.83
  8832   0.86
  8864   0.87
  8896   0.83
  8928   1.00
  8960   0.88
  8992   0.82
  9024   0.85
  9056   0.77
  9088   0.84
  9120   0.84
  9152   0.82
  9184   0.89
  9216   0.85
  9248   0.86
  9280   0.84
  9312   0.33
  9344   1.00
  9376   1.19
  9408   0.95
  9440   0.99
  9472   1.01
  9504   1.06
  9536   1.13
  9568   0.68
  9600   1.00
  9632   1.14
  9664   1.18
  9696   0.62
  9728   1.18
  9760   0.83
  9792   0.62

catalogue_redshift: 0.272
